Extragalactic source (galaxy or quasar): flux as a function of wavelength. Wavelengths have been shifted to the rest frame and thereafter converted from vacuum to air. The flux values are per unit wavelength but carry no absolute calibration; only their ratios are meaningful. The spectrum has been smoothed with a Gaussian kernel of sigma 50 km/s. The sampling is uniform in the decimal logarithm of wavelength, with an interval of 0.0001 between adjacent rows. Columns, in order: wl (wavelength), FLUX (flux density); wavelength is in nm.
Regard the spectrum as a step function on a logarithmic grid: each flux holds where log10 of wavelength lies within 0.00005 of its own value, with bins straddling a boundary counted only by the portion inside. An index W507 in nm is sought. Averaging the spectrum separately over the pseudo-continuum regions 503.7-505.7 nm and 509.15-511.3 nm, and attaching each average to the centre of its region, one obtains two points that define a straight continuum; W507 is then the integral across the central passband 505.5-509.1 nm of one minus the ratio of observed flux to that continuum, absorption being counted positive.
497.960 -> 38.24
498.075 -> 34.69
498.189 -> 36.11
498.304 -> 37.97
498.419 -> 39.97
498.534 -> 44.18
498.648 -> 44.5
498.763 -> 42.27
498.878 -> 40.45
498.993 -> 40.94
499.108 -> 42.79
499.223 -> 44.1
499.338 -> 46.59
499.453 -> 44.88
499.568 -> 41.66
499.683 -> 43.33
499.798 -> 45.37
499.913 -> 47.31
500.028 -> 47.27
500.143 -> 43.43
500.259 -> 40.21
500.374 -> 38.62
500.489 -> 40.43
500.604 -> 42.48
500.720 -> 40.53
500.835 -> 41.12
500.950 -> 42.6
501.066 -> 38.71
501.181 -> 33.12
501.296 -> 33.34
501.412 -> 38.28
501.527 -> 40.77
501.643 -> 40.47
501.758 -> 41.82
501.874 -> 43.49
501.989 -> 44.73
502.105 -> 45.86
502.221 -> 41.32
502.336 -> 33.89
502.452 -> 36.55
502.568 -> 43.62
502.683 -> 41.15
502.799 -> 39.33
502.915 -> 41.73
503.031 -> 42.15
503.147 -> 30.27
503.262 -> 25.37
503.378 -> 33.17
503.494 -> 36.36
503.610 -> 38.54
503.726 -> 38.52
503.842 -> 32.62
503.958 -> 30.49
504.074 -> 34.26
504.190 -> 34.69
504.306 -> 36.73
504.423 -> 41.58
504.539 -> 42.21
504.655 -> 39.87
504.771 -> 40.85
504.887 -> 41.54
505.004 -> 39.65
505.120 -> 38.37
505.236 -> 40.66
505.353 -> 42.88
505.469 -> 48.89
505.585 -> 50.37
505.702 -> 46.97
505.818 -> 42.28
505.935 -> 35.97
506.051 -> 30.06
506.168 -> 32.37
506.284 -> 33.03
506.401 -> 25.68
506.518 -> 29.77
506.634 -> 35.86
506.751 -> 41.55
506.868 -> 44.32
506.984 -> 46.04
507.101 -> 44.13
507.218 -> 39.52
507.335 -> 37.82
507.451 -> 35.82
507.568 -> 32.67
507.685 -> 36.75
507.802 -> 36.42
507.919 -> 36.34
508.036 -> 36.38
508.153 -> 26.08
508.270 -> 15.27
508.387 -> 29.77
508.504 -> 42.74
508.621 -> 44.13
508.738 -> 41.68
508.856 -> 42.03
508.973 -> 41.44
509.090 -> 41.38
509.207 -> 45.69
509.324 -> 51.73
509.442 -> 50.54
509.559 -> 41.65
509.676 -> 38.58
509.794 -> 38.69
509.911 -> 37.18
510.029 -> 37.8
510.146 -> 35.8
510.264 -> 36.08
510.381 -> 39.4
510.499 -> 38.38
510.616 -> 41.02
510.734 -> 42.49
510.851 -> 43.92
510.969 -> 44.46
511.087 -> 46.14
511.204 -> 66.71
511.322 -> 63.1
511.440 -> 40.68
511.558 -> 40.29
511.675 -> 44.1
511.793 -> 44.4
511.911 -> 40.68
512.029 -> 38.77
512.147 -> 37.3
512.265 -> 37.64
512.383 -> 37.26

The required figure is 0.37 nm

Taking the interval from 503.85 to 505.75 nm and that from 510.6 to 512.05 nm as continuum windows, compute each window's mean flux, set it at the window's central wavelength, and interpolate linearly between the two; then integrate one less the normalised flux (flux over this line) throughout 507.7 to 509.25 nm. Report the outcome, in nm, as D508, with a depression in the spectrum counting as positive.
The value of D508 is 0.25 nm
